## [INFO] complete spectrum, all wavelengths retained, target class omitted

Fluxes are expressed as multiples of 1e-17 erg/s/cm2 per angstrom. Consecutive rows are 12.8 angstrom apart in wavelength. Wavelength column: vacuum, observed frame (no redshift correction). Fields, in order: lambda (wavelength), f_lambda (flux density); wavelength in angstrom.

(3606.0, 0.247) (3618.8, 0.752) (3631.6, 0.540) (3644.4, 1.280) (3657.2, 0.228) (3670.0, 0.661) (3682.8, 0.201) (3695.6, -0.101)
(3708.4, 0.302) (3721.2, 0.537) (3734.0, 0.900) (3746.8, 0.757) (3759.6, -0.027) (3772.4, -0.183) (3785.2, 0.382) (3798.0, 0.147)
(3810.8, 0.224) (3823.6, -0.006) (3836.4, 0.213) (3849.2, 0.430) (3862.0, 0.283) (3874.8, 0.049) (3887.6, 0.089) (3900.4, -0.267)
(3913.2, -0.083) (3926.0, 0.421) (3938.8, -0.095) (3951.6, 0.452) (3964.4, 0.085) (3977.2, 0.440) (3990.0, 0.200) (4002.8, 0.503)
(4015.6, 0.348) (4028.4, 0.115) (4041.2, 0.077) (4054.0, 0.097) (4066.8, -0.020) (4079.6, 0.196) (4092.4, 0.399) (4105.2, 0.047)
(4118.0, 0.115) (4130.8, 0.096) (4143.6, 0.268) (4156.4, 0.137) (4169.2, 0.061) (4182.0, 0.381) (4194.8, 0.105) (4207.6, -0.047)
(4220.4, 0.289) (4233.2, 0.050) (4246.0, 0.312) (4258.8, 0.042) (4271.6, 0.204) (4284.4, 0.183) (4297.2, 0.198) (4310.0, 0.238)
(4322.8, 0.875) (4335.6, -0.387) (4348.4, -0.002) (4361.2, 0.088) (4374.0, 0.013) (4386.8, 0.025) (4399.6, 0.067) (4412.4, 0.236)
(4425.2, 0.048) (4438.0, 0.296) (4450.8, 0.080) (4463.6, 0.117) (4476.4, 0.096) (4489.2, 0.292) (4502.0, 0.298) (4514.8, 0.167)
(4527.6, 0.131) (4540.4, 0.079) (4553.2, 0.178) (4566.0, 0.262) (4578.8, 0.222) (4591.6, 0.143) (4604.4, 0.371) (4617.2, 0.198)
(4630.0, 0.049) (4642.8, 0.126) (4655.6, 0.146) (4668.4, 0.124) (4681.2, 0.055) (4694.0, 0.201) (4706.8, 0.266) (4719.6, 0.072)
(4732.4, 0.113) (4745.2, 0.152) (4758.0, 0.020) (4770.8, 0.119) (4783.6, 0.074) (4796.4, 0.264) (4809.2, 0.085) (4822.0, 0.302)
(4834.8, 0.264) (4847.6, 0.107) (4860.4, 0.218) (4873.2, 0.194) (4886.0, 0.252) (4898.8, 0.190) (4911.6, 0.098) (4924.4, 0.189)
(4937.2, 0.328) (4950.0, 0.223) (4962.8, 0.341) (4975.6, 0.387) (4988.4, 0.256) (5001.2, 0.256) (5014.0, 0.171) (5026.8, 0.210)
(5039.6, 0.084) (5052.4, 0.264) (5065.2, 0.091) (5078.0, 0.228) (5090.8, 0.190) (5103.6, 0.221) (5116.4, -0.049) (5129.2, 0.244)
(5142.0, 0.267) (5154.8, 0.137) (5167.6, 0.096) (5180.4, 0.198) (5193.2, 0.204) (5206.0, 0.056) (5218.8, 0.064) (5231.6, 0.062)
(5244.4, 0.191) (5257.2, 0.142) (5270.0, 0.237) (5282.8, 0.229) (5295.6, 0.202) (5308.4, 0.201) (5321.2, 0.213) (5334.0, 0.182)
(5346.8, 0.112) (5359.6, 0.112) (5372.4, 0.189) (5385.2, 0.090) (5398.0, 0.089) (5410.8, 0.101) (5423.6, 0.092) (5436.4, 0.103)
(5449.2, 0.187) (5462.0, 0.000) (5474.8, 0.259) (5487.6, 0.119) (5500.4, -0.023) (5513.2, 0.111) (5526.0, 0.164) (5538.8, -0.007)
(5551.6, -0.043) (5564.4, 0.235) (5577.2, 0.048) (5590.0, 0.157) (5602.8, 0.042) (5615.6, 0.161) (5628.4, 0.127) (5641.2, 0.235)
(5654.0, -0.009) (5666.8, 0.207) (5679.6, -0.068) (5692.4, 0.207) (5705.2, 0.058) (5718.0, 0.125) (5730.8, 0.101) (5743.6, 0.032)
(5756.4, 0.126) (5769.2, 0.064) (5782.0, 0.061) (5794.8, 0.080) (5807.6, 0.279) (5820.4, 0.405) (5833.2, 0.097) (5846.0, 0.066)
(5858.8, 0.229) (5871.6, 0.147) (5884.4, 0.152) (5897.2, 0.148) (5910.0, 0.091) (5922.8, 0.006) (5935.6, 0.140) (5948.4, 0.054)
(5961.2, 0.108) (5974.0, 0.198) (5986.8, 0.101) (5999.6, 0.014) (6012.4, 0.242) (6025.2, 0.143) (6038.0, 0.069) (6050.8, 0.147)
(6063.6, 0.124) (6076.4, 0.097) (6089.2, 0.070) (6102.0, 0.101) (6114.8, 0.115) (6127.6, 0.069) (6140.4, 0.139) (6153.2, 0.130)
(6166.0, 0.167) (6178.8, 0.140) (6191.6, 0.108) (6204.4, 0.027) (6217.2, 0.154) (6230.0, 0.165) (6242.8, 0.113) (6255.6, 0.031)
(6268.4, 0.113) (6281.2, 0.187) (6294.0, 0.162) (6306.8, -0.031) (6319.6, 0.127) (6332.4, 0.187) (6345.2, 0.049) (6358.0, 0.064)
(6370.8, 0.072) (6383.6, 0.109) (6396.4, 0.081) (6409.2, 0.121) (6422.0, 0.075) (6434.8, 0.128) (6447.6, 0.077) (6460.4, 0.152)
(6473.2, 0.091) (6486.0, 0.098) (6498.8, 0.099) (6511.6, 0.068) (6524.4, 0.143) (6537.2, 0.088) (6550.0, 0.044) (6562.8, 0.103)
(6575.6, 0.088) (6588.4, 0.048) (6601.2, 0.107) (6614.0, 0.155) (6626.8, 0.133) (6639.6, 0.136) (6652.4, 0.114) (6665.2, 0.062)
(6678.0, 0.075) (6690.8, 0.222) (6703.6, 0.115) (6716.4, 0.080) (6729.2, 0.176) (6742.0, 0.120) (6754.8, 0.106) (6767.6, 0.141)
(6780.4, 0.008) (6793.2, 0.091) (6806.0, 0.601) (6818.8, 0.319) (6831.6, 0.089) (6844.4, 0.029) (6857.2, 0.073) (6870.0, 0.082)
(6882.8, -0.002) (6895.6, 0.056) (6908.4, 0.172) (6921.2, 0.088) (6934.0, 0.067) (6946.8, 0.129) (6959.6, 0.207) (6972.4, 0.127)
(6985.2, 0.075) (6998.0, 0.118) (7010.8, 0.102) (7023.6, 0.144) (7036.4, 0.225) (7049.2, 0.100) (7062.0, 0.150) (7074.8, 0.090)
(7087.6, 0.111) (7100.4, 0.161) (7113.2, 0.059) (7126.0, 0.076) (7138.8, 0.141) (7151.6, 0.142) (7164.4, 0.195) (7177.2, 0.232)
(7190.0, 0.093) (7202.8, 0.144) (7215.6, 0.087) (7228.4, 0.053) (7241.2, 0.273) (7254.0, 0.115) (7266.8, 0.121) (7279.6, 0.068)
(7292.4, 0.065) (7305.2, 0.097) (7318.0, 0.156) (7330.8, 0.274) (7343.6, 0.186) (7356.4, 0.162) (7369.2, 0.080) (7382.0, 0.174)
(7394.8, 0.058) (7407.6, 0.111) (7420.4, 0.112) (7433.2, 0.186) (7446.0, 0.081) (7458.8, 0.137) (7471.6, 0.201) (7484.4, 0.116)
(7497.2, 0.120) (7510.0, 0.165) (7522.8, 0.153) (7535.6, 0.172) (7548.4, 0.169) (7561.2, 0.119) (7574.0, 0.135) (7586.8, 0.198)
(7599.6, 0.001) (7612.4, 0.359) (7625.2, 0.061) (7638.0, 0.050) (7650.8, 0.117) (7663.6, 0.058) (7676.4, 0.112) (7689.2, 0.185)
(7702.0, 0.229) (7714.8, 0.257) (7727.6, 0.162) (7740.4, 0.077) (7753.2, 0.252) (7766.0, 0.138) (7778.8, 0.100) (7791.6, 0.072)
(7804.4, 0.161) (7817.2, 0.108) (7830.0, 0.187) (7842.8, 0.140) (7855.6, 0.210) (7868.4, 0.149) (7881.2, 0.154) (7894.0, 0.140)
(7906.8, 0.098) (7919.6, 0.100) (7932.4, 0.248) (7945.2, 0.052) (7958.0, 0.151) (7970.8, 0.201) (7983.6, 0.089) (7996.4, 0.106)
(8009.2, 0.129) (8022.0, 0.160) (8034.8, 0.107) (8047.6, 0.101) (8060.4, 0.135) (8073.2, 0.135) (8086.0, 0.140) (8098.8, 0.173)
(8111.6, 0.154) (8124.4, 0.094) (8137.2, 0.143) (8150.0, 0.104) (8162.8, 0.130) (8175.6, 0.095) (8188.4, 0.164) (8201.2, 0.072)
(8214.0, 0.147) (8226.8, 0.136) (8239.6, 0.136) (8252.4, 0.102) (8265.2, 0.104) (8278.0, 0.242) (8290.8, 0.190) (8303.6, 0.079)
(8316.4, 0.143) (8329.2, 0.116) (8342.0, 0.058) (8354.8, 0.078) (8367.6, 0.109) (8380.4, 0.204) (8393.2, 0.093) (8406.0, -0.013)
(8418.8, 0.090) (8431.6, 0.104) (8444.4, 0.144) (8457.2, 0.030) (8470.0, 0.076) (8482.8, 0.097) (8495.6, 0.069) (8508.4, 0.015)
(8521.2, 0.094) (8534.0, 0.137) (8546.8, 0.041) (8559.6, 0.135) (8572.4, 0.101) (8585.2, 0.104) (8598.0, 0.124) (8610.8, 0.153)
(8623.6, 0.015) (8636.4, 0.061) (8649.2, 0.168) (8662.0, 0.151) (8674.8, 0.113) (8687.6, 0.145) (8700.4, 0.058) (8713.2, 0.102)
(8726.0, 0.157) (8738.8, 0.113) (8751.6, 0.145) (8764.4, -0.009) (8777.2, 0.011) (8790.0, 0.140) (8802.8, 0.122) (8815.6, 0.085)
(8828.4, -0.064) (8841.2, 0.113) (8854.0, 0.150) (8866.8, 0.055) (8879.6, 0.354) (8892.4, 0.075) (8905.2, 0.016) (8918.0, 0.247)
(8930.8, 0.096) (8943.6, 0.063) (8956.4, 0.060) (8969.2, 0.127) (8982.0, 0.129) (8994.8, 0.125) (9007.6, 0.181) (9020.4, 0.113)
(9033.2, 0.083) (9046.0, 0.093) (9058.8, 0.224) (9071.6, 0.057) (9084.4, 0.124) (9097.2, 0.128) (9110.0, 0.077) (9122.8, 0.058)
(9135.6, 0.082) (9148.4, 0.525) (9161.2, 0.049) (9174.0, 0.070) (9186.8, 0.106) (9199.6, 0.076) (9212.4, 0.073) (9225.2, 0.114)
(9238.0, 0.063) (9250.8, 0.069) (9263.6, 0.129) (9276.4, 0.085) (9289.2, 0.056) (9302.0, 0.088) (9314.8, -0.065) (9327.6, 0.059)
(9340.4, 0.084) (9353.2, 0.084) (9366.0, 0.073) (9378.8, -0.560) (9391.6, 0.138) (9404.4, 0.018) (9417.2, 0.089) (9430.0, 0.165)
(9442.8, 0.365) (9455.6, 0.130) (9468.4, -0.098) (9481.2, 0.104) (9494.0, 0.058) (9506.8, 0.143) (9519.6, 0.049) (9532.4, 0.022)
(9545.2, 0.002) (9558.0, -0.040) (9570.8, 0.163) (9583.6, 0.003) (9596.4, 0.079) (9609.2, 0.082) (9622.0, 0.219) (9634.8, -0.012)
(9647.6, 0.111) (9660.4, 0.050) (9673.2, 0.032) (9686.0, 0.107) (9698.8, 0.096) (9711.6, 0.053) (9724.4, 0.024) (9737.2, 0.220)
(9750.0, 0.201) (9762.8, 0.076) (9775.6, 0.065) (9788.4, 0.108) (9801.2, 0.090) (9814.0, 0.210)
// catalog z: 0.83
